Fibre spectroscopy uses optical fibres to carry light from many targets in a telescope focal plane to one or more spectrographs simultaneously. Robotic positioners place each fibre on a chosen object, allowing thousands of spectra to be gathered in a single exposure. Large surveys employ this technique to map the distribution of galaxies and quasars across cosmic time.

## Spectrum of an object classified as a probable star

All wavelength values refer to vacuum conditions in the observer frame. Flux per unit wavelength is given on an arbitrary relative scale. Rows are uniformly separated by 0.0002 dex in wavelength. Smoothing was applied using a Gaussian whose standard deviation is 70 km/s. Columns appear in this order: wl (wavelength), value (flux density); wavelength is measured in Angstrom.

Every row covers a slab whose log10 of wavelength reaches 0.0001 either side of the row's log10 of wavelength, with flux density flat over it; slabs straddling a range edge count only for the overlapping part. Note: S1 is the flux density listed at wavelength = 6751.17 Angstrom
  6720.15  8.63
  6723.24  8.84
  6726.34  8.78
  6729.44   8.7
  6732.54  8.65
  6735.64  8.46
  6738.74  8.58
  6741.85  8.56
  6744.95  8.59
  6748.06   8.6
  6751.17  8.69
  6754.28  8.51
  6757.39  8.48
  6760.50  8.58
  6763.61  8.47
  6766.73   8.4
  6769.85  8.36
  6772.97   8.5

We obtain 8.69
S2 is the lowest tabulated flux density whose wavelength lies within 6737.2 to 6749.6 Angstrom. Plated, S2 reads 8.56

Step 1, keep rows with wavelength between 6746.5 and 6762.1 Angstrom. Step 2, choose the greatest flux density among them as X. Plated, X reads 8.69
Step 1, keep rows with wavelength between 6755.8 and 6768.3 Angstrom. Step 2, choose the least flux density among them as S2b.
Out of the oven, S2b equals 8.4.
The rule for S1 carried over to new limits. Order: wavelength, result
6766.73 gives 8.4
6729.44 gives 8.7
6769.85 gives 8.36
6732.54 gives 8.65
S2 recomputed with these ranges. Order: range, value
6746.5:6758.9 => 8.48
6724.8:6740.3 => 8.46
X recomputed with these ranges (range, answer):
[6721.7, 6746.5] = 8.84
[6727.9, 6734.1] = 8.7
